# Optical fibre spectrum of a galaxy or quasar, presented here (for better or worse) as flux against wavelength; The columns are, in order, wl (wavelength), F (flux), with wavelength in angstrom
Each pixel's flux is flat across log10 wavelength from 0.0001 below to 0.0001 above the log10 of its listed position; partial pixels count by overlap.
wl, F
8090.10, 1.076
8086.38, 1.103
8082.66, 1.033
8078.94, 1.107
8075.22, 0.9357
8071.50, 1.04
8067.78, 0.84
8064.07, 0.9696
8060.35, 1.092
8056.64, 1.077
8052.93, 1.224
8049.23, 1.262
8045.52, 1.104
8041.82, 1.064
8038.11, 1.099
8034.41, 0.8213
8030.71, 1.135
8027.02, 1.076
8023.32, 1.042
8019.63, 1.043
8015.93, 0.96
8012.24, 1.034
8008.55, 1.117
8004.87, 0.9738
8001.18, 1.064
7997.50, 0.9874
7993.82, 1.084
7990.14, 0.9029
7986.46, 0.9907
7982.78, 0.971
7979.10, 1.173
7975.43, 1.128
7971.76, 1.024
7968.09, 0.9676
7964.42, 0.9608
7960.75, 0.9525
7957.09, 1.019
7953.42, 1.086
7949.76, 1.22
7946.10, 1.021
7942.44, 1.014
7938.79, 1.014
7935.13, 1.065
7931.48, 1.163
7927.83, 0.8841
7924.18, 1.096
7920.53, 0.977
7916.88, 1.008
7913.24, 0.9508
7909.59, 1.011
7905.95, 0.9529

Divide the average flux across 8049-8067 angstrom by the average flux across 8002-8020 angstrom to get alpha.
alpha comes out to 1.1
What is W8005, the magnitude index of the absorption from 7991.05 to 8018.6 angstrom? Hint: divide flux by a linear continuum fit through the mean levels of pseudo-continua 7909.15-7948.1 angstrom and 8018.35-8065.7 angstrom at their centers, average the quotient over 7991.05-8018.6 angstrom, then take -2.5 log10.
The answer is 0.03 mag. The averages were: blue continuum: 1.02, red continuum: 1.08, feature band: 1.03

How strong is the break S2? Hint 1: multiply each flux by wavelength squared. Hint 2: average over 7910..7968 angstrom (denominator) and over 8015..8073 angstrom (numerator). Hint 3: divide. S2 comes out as 1.1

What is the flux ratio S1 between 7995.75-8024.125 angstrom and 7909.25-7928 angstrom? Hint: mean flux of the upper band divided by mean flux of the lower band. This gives 1.0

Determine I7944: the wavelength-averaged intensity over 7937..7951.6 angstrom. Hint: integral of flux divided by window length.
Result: 1.07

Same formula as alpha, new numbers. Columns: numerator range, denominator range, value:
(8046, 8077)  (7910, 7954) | 1.02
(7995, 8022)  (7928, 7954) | 0.96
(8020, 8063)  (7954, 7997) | 1.07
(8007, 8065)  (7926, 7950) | 1.03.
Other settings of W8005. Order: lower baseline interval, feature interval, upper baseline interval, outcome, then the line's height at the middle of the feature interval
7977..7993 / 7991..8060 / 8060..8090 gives -0.05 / 1.02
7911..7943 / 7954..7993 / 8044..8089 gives 0.02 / 1.03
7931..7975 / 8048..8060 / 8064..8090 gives -0.15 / 1.02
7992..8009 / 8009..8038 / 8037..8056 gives 0.07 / 1.09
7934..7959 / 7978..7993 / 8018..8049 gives 0.06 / 1.06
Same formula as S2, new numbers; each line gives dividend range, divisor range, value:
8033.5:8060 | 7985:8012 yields 1.10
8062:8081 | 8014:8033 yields 0.95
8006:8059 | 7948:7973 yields 1.06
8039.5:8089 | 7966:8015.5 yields 1.05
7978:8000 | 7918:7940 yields 1.00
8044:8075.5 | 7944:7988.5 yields 1.05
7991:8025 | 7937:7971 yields 1.02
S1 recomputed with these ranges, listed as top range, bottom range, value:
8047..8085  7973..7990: 1.01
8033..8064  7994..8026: 1.06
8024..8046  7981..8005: 1.05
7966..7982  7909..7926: 1.06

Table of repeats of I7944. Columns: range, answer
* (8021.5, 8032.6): 1.08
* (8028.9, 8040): 1.02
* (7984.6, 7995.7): 0.992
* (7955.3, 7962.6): 0.986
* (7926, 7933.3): 1.02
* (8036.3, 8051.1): 1.13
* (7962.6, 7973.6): 0.984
